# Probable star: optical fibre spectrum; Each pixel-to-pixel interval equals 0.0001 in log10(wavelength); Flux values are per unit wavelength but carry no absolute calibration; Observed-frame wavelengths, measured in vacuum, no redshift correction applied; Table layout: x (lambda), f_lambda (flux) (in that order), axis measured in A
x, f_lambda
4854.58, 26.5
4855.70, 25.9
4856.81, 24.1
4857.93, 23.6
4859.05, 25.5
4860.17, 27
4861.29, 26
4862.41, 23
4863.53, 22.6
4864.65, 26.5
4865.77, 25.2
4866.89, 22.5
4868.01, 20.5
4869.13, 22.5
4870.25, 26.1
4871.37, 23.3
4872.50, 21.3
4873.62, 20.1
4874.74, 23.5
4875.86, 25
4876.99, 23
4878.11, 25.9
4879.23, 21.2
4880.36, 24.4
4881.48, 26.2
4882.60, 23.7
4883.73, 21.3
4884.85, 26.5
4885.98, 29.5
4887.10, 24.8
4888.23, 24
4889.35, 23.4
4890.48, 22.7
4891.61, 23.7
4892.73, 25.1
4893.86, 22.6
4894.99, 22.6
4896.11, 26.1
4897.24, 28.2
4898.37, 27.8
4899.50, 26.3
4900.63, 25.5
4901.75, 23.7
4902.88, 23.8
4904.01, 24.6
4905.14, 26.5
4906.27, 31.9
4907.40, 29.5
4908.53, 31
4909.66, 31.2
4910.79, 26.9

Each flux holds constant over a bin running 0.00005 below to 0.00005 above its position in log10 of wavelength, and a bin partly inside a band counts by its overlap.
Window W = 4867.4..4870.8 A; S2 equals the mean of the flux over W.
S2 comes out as 23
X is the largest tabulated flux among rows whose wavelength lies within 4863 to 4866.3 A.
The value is 26.5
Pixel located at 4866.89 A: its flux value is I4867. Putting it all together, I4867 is 22.5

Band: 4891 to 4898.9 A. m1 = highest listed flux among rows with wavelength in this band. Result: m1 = 28.2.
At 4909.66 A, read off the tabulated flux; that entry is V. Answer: 31.2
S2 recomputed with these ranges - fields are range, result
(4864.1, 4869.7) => 23.5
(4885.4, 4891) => 24.9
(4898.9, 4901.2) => 26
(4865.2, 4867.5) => 23.8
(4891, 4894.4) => 23.8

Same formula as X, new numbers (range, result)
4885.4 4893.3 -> 29.5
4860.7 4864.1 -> 26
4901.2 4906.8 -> 31.9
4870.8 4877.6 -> 25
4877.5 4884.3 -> 26.2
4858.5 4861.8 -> 27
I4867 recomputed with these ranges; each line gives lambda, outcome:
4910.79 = 26.9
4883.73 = 21.3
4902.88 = 23.8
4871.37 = 23.3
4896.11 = 26.1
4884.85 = 26.5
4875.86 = 25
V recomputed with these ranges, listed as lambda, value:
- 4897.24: 28.2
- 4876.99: 23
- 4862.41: 23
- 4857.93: 23.6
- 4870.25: 26.1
